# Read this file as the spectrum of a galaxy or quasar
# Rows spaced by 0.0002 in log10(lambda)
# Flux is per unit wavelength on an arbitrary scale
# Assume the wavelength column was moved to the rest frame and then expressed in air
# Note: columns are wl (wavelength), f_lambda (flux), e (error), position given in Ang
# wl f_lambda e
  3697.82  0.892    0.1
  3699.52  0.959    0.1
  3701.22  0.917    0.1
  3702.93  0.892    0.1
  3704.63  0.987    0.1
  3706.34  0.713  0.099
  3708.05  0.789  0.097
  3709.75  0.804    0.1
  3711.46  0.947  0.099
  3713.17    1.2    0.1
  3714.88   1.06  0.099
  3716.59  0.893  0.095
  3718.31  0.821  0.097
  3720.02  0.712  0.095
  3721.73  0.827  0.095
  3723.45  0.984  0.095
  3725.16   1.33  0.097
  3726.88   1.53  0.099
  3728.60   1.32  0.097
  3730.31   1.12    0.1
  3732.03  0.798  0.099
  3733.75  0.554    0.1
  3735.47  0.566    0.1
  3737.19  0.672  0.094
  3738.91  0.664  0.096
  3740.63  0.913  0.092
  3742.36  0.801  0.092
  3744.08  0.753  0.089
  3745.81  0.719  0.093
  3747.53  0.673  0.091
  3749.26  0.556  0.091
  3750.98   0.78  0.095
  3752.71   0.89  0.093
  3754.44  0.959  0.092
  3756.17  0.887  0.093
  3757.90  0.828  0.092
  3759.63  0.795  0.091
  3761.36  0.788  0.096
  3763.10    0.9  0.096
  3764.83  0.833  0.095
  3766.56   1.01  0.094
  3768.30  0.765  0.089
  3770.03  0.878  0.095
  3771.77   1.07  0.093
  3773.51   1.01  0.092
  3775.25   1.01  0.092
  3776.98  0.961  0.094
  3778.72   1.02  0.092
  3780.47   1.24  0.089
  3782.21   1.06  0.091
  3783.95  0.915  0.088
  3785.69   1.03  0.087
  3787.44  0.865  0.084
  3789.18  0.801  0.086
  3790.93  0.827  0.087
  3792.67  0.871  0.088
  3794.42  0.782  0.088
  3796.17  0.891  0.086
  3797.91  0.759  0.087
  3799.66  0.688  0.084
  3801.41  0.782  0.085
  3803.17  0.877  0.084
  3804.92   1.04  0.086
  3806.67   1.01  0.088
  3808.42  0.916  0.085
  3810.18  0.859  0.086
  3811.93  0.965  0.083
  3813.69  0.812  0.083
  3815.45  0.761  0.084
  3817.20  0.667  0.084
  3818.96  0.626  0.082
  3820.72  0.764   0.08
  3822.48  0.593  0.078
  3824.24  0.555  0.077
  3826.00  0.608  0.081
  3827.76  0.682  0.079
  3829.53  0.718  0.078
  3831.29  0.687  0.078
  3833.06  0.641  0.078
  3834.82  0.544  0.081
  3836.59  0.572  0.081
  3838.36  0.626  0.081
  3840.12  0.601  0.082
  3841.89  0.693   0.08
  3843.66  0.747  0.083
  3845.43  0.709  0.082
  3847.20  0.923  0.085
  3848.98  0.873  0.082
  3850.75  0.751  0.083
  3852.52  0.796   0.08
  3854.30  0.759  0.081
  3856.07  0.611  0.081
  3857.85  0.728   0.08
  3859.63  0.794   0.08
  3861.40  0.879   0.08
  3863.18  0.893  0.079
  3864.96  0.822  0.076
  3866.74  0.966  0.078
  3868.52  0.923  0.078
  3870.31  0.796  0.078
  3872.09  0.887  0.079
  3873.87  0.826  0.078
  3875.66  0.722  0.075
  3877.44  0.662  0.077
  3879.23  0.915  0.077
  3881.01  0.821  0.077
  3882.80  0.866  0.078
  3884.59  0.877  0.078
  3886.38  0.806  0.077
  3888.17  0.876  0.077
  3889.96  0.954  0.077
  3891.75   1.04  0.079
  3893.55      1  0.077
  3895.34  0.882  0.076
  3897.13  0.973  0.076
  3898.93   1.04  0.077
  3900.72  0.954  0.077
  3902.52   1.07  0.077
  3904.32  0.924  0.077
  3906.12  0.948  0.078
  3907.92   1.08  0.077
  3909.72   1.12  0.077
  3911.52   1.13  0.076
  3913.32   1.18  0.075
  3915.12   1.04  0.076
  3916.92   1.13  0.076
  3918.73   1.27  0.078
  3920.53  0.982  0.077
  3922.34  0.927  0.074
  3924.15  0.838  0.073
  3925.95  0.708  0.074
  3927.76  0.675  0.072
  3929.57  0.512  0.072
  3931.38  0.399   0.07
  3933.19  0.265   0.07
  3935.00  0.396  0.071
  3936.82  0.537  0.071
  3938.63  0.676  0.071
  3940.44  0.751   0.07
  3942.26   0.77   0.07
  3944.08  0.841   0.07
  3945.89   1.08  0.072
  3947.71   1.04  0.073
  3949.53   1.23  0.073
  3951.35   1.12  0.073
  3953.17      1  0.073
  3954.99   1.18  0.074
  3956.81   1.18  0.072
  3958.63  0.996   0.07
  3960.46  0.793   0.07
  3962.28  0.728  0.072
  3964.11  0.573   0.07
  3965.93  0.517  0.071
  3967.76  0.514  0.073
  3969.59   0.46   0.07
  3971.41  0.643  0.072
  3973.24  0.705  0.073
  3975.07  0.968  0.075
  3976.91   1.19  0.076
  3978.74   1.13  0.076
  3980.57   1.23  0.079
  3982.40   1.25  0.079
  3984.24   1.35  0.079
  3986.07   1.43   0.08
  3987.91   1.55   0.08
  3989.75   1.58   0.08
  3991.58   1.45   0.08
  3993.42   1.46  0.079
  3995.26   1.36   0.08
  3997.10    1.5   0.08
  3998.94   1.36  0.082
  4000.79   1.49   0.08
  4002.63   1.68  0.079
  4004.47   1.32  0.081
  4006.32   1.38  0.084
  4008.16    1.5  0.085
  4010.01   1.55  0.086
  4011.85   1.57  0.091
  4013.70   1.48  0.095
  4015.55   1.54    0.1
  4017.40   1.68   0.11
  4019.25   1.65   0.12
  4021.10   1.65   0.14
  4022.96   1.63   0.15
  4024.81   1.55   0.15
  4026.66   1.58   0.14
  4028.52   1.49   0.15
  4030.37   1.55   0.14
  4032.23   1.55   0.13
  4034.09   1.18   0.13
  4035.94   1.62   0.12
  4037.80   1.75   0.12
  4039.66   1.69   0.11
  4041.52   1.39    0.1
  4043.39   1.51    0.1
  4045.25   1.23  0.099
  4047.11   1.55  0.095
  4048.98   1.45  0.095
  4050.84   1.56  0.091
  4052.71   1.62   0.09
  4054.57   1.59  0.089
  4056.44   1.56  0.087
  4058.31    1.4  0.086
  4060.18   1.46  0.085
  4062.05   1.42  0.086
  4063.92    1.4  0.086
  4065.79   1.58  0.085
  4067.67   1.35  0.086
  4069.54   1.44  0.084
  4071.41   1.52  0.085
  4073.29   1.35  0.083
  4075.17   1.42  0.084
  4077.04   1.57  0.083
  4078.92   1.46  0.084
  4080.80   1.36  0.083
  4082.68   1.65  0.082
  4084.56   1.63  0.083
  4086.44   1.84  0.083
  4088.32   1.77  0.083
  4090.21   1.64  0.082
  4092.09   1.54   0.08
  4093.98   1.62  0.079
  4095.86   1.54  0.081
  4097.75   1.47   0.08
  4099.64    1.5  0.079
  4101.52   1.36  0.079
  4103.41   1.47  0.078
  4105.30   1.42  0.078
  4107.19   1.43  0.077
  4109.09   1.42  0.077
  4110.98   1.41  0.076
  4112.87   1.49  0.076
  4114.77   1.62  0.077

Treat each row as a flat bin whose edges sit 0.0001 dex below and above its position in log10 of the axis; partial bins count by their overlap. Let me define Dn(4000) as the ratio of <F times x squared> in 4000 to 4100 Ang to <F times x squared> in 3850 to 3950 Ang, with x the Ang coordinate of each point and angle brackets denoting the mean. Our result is 1.91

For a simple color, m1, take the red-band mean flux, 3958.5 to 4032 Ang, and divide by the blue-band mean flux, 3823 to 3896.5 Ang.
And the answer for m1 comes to 1.6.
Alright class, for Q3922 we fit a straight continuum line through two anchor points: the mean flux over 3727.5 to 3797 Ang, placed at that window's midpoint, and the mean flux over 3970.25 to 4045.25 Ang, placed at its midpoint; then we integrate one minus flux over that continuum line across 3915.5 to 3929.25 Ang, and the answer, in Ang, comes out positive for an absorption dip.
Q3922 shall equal 3.5 Ang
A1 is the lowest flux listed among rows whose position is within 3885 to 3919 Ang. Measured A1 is 0.806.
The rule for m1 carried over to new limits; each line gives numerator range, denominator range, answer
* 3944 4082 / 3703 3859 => 1.60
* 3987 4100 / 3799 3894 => 1.93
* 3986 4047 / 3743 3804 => 1.74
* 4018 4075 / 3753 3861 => 1.85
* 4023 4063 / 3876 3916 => 1.58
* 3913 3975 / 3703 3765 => 0.93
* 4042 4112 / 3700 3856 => 1.79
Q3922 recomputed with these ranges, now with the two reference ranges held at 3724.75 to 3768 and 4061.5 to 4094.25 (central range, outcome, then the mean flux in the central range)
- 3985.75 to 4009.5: -1.7 Ang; 1.47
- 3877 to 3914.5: 6.5 Ang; 0.962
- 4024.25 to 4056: -1.5 Ang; 1.52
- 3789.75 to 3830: 8.2 Ang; 0.785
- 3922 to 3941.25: 9.9 Ang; 0.598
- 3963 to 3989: 7.1 Ang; 0.968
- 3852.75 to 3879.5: 7.1 Ang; 0.809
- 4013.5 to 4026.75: -1.8 Ang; 1.6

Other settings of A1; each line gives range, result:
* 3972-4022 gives 0.705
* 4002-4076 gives 1.18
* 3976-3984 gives 1.13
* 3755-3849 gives 0.544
